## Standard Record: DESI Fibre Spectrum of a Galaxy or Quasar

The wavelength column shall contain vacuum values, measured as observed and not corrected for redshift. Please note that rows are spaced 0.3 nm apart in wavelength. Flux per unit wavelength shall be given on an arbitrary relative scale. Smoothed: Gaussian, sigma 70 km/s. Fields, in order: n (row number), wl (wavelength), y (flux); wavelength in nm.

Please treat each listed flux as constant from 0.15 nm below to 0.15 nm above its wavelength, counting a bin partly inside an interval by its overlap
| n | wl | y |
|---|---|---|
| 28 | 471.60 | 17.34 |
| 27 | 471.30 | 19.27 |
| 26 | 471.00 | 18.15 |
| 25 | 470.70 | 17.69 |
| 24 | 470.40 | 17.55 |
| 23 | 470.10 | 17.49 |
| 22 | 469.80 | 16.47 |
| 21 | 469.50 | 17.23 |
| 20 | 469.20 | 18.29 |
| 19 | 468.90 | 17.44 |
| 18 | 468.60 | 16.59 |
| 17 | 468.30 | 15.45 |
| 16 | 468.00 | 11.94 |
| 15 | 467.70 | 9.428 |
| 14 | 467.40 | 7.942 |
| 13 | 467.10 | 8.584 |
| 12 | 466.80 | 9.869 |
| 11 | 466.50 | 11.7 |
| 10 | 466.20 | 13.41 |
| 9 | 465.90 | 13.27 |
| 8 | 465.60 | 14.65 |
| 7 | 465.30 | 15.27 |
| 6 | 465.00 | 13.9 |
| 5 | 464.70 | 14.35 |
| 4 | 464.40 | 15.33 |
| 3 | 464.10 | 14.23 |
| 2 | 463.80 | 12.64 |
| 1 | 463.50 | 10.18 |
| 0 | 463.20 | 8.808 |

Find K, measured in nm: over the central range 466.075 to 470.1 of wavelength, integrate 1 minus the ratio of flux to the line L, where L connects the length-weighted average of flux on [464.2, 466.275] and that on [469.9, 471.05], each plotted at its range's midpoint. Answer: 0.66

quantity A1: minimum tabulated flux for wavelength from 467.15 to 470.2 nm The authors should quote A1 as 7.942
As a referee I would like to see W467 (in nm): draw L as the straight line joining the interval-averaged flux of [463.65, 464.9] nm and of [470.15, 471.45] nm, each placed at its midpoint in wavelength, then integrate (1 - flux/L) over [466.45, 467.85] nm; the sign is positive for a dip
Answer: 0.575 nm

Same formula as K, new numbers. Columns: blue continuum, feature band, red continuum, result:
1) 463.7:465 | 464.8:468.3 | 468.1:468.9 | 0.71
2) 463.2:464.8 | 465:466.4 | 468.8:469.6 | 0.04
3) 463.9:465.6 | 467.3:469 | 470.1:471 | 0.34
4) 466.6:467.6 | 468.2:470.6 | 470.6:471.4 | -0.46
